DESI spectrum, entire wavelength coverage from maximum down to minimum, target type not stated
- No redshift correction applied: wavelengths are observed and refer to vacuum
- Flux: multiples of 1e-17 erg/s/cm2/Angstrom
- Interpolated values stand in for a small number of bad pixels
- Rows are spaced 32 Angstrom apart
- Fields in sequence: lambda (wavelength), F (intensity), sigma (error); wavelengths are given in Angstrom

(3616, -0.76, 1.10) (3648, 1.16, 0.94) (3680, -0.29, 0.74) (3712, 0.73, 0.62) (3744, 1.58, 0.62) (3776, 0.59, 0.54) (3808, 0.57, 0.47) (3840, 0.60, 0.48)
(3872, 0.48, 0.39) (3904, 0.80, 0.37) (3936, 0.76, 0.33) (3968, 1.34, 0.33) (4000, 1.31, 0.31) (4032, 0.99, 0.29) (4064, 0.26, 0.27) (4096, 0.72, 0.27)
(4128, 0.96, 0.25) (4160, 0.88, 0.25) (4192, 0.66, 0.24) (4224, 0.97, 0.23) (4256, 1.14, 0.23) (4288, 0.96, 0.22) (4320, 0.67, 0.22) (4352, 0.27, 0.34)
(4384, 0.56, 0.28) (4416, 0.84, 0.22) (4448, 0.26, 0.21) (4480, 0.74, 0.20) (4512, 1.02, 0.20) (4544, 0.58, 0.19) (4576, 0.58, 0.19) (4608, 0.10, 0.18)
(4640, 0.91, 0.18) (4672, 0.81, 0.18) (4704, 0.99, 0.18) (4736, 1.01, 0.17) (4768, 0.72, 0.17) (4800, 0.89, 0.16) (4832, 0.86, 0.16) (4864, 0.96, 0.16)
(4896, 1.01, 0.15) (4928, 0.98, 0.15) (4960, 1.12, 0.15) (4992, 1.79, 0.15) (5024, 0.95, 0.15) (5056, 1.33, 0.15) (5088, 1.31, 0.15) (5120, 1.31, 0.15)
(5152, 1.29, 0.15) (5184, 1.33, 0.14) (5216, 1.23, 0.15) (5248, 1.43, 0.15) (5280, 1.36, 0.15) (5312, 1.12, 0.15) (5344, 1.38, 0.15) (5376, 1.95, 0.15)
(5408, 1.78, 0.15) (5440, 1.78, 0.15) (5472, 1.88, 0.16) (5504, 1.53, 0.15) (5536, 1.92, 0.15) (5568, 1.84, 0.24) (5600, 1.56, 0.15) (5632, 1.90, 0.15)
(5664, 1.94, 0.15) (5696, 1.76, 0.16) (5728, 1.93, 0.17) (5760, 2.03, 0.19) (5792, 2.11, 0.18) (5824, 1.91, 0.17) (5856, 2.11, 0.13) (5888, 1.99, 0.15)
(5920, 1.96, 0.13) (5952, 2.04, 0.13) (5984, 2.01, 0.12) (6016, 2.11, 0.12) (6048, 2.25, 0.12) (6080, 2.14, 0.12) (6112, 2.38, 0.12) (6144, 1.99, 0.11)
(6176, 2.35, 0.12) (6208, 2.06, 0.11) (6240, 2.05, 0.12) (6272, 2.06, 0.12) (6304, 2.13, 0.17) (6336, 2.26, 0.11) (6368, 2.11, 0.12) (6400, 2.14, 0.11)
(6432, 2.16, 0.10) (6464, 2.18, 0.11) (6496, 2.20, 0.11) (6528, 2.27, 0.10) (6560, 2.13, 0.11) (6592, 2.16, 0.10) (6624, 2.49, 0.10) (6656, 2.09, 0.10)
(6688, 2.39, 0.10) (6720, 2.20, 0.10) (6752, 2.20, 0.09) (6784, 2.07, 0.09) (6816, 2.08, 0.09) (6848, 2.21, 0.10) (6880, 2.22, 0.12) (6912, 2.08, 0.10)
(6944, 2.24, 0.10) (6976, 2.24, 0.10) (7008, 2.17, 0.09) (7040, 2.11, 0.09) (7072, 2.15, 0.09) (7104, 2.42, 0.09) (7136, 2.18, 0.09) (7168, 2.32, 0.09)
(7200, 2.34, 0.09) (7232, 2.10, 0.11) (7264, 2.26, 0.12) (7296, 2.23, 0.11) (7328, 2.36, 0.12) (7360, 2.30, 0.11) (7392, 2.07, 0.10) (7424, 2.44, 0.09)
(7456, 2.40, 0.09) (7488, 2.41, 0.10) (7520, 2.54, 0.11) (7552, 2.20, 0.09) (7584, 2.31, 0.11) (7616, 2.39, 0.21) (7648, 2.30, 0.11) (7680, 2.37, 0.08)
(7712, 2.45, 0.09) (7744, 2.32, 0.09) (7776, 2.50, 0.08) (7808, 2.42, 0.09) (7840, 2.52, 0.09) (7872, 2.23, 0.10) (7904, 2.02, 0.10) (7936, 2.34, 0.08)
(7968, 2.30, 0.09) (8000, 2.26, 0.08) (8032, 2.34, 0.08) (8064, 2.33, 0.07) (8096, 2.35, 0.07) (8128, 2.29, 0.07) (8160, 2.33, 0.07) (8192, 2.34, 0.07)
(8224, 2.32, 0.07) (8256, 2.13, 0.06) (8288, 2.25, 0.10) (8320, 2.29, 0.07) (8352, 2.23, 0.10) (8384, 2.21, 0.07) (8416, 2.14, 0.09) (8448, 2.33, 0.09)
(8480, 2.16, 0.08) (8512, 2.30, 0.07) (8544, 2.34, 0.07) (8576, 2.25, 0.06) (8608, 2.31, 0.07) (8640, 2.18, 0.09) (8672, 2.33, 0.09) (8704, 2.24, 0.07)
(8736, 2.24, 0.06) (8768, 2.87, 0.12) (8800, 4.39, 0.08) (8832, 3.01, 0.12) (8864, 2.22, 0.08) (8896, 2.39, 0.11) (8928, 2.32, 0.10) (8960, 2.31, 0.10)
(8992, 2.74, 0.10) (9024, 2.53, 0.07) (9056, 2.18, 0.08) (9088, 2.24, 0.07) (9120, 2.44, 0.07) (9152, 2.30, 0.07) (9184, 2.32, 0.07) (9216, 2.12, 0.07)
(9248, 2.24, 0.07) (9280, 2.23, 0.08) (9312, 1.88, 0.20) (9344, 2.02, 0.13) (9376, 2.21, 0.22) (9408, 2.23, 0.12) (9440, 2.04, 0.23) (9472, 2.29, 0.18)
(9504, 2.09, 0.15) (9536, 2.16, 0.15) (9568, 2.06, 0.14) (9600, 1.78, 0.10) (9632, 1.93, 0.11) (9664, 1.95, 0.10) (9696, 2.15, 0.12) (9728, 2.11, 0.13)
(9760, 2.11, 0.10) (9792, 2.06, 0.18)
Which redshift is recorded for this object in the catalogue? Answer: 0.339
